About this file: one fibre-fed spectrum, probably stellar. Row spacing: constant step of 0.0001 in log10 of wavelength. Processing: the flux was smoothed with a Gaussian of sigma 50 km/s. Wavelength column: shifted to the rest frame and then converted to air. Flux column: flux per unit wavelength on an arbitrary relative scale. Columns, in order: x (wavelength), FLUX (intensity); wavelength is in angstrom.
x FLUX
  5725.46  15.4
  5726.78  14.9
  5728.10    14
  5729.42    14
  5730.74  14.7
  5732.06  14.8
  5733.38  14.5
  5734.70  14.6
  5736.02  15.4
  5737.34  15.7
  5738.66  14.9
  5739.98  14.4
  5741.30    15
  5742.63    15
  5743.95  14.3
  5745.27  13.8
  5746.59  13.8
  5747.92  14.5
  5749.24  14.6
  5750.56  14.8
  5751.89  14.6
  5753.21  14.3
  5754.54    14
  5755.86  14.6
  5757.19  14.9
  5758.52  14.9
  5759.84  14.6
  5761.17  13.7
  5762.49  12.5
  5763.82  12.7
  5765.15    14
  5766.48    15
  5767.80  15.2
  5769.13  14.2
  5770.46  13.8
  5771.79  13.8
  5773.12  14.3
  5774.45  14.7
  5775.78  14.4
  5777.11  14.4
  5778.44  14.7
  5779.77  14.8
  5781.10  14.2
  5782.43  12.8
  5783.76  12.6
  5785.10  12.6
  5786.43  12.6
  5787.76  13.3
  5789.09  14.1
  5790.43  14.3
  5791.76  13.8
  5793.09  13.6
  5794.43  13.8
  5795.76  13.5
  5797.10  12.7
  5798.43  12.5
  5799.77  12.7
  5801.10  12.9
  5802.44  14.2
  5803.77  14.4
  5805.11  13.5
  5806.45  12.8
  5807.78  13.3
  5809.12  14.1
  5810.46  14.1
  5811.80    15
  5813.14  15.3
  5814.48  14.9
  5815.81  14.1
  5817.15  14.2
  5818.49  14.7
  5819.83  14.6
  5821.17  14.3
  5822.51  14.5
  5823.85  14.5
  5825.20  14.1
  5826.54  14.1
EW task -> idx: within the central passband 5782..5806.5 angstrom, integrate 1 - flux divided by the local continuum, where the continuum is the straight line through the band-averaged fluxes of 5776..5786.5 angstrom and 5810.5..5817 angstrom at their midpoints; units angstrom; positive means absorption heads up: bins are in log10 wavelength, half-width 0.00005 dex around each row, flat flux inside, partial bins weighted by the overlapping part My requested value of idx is 1.34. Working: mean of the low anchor 13.7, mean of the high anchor 14.7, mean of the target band 13.3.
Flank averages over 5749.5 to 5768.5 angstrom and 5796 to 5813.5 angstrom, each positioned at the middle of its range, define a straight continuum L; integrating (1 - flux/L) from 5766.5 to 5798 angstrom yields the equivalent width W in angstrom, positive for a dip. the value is 0.2 angstrom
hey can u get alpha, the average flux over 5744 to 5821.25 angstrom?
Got 14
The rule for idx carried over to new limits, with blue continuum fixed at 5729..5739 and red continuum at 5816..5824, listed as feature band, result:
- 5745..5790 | 1.9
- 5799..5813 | 0.7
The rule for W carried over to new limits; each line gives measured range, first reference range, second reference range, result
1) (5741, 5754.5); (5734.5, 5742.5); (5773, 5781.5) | 0.4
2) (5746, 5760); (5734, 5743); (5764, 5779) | 0.2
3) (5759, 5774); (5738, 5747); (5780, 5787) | -0.4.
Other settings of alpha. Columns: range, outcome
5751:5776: 14.2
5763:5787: 13.9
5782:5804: 13.3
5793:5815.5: 13.7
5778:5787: 13.4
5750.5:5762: 14.4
